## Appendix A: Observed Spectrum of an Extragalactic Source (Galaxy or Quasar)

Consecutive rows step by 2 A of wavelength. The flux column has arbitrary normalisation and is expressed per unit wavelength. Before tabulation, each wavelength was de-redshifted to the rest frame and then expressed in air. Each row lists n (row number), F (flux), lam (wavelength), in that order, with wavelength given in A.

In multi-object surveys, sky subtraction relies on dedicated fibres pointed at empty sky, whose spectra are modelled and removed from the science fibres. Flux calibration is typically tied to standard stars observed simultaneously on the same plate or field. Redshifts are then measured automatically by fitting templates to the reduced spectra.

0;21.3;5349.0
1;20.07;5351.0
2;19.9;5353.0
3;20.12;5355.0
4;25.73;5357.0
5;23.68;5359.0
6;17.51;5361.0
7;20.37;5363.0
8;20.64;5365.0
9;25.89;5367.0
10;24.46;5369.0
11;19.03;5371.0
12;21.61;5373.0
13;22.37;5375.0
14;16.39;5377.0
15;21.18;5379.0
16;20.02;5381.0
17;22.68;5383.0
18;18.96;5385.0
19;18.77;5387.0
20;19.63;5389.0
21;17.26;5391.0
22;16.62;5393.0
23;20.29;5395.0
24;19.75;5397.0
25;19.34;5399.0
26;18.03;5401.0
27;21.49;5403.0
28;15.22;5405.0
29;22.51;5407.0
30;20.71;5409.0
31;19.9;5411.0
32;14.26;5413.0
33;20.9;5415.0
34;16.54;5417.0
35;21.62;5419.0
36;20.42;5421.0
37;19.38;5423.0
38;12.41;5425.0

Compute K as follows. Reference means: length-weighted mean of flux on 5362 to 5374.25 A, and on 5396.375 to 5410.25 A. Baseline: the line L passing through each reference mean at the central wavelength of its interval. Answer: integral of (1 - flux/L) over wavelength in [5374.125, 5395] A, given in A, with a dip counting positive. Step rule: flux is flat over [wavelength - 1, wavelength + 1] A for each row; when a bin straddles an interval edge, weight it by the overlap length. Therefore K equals 1.47 A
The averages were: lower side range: 22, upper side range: 19.6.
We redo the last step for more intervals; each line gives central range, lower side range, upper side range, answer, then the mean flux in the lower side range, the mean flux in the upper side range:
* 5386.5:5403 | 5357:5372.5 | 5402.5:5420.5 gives 1.1 A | 21.9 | 19.2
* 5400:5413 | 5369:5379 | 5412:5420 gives -0.3 A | 20.4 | 18.3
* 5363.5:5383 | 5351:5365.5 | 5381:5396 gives -1.1 A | 21.1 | 19.2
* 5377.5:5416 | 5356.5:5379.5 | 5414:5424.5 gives 1.9 A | 21.5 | 19.4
